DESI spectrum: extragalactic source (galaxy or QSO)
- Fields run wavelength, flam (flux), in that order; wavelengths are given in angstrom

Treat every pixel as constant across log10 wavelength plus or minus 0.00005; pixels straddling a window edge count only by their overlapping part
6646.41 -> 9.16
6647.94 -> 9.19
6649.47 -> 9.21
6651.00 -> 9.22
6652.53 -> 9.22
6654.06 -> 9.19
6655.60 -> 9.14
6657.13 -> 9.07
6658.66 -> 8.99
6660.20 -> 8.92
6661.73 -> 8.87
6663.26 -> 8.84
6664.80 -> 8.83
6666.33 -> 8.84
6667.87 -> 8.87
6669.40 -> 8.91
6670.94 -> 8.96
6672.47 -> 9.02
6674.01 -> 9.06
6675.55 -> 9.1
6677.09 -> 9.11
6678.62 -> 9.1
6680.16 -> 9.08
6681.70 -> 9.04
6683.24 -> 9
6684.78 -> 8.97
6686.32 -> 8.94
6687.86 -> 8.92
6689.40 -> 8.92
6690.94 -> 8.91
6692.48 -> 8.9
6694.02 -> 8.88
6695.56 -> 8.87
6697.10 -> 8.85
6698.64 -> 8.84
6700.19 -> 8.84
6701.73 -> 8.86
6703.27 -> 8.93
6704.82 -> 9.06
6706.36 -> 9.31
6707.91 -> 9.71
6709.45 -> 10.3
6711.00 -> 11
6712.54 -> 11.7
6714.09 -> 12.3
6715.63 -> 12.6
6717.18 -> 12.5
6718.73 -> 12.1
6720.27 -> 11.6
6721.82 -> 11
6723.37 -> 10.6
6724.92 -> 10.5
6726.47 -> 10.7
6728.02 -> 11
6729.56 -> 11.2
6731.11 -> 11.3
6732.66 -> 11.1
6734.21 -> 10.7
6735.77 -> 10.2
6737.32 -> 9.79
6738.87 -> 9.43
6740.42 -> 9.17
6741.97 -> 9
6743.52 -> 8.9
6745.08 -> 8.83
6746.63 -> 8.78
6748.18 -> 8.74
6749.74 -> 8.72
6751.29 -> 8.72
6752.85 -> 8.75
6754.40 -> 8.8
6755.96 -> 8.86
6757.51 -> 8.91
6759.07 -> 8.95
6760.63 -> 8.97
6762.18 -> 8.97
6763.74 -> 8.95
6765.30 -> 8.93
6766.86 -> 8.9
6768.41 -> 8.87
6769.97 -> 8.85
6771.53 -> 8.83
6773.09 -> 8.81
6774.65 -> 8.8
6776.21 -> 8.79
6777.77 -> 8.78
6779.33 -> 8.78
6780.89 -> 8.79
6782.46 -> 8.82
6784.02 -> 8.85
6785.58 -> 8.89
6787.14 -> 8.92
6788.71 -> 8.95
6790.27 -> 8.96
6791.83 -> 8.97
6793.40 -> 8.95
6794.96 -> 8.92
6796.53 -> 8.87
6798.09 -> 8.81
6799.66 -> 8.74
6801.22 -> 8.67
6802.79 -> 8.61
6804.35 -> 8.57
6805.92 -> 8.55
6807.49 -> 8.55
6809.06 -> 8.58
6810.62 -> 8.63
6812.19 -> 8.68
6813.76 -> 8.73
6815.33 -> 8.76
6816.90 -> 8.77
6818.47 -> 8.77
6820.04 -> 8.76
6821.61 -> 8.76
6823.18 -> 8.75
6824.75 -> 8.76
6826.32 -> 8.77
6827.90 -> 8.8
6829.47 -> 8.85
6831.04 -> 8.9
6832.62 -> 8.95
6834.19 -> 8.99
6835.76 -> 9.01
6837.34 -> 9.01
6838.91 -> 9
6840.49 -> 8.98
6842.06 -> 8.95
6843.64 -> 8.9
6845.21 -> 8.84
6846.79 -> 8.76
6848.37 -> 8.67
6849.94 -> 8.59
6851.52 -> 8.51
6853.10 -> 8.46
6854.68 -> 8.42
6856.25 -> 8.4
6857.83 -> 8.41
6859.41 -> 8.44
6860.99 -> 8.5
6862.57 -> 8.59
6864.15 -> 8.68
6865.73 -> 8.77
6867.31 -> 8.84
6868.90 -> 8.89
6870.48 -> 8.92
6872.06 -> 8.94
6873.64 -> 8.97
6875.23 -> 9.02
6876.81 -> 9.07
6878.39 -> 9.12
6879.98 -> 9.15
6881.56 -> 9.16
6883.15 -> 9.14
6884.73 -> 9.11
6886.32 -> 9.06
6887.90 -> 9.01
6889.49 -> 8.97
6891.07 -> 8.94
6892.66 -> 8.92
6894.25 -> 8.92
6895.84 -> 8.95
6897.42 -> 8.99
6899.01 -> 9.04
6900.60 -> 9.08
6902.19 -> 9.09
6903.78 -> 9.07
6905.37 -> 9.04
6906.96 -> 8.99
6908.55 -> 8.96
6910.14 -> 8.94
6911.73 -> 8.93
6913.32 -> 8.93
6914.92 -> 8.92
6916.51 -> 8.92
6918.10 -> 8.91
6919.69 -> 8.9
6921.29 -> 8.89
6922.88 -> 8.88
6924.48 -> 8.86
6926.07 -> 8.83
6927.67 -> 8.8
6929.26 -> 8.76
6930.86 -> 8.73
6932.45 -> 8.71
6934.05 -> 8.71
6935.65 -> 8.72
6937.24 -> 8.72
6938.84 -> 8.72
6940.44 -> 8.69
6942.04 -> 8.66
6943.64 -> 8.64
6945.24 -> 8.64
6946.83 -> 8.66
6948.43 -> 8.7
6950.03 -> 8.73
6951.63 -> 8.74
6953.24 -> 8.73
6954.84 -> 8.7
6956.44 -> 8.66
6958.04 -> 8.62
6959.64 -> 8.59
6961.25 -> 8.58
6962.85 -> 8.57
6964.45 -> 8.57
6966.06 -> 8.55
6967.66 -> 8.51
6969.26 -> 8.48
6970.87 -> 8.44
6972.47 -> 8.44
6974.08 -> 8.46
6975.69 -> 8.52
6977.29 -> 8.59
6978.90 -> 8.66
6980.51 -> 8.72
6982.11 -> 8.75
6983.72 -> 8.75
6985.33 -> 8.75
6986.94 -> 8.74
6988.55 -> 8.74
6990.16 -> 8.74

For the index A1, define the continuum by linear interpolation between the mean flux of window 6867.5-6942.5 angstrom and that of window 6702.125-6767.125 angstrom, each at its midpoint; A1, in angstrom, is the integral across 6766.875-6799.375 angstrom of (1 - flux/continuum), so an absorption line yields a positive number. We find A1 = 2.7 angstrom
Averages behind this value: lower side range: 9.96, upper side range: 8.93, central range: 8.86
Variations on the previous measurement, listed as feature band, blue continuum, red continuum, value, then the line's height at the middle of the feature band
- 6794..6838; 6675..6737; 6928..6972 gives 3.0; 9.4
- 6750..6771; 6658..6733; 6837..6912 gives 1.2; 9.43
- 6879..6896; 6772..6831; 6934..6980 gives -0.7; 8.69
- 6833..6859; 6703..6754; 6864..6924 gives 1.7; 9.35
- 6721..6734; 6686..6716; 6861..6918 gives -1.9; 9.52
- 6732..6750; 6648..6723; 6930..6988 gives -0.2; 9.34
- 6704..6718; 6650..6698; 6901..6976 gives -3.1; 8.95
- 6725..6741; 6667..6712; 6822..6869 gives -2.6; 9.02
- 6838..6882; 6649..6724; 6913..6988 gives 1.0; 8.98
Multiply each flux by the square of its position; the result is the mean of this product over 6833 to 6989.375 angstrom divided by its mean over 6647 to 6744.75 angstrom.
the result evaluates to 1.0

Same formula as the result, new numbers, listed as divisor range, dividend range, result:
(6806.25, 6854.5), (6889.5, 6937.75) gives 1.04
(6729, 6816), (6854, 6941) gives 1.02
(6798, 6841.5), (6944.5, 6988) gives 1.03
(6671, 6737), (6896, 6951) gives 0.95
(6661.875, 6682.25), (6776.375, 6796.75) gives 1.02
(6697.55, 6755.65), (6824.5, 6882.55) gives 0.91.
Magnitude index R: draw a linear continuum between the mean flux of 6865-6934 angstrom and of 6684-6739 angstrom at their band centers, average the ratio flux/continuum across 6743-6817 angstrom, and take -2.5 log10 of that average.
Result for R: 0.11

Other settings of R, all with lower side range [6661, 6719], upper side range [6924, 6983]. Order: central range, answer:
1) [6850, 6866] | 0.05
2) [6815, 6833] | 0.03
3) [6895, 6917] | -0.02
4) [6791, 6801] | 0.03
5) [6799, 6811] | 0.06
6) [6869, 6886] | -0.02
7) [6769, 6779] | 0.05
